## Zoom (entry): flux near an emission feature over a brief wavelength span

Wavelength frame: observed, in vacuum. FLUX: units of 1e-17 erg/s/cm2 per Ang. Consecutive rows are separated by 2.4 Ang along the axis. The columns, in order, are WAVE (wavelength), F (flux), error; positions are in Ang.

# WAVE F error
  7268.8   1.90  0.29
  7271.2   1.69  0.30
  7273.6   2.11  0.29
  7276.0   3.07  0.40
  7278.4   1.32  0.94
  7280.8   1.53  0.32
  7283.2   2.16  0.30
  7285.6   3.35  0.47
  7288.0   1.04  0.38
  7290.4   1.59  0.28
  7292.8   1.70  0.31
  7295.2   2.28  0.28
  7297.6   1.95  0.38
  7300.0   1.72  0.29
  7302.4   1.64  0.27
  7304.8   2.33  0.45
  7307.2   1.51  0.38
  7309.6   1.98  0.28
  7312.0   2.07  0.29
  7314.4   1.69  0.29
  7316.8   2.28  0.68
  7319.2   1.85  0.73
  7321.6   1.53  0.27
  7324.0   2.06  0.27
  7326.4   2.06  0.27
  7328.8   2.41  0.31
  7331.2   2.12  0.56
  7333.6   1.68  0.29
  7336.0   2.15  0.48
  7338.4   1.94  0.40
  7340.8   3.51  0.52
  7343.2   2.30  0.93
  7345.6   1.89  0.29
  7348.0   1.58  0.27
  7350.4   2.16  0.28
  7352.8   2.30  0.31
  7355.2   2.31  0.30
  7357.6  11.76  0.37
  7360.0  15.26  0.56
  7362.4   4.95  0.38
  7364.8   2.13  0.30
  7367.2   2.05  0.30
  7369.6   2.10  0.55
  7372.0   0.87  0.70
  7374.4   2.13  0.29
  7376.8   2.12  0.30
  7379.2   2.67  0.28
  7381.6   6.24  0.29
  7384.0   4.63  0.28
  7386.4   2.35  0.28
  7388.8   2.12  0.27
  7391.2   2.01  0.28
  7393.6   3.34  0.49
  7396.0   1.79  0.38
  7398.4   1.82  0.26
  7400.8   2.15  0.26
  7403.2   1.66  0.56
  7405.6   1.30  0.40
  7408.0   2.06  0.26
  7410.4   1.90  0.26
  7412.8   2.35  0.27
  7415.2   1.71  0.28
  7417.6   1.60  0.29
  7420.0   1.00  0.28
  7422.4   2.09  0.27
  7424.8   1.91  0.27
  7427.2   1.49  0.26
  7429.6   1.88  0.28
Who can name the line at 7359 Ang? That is Halpha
